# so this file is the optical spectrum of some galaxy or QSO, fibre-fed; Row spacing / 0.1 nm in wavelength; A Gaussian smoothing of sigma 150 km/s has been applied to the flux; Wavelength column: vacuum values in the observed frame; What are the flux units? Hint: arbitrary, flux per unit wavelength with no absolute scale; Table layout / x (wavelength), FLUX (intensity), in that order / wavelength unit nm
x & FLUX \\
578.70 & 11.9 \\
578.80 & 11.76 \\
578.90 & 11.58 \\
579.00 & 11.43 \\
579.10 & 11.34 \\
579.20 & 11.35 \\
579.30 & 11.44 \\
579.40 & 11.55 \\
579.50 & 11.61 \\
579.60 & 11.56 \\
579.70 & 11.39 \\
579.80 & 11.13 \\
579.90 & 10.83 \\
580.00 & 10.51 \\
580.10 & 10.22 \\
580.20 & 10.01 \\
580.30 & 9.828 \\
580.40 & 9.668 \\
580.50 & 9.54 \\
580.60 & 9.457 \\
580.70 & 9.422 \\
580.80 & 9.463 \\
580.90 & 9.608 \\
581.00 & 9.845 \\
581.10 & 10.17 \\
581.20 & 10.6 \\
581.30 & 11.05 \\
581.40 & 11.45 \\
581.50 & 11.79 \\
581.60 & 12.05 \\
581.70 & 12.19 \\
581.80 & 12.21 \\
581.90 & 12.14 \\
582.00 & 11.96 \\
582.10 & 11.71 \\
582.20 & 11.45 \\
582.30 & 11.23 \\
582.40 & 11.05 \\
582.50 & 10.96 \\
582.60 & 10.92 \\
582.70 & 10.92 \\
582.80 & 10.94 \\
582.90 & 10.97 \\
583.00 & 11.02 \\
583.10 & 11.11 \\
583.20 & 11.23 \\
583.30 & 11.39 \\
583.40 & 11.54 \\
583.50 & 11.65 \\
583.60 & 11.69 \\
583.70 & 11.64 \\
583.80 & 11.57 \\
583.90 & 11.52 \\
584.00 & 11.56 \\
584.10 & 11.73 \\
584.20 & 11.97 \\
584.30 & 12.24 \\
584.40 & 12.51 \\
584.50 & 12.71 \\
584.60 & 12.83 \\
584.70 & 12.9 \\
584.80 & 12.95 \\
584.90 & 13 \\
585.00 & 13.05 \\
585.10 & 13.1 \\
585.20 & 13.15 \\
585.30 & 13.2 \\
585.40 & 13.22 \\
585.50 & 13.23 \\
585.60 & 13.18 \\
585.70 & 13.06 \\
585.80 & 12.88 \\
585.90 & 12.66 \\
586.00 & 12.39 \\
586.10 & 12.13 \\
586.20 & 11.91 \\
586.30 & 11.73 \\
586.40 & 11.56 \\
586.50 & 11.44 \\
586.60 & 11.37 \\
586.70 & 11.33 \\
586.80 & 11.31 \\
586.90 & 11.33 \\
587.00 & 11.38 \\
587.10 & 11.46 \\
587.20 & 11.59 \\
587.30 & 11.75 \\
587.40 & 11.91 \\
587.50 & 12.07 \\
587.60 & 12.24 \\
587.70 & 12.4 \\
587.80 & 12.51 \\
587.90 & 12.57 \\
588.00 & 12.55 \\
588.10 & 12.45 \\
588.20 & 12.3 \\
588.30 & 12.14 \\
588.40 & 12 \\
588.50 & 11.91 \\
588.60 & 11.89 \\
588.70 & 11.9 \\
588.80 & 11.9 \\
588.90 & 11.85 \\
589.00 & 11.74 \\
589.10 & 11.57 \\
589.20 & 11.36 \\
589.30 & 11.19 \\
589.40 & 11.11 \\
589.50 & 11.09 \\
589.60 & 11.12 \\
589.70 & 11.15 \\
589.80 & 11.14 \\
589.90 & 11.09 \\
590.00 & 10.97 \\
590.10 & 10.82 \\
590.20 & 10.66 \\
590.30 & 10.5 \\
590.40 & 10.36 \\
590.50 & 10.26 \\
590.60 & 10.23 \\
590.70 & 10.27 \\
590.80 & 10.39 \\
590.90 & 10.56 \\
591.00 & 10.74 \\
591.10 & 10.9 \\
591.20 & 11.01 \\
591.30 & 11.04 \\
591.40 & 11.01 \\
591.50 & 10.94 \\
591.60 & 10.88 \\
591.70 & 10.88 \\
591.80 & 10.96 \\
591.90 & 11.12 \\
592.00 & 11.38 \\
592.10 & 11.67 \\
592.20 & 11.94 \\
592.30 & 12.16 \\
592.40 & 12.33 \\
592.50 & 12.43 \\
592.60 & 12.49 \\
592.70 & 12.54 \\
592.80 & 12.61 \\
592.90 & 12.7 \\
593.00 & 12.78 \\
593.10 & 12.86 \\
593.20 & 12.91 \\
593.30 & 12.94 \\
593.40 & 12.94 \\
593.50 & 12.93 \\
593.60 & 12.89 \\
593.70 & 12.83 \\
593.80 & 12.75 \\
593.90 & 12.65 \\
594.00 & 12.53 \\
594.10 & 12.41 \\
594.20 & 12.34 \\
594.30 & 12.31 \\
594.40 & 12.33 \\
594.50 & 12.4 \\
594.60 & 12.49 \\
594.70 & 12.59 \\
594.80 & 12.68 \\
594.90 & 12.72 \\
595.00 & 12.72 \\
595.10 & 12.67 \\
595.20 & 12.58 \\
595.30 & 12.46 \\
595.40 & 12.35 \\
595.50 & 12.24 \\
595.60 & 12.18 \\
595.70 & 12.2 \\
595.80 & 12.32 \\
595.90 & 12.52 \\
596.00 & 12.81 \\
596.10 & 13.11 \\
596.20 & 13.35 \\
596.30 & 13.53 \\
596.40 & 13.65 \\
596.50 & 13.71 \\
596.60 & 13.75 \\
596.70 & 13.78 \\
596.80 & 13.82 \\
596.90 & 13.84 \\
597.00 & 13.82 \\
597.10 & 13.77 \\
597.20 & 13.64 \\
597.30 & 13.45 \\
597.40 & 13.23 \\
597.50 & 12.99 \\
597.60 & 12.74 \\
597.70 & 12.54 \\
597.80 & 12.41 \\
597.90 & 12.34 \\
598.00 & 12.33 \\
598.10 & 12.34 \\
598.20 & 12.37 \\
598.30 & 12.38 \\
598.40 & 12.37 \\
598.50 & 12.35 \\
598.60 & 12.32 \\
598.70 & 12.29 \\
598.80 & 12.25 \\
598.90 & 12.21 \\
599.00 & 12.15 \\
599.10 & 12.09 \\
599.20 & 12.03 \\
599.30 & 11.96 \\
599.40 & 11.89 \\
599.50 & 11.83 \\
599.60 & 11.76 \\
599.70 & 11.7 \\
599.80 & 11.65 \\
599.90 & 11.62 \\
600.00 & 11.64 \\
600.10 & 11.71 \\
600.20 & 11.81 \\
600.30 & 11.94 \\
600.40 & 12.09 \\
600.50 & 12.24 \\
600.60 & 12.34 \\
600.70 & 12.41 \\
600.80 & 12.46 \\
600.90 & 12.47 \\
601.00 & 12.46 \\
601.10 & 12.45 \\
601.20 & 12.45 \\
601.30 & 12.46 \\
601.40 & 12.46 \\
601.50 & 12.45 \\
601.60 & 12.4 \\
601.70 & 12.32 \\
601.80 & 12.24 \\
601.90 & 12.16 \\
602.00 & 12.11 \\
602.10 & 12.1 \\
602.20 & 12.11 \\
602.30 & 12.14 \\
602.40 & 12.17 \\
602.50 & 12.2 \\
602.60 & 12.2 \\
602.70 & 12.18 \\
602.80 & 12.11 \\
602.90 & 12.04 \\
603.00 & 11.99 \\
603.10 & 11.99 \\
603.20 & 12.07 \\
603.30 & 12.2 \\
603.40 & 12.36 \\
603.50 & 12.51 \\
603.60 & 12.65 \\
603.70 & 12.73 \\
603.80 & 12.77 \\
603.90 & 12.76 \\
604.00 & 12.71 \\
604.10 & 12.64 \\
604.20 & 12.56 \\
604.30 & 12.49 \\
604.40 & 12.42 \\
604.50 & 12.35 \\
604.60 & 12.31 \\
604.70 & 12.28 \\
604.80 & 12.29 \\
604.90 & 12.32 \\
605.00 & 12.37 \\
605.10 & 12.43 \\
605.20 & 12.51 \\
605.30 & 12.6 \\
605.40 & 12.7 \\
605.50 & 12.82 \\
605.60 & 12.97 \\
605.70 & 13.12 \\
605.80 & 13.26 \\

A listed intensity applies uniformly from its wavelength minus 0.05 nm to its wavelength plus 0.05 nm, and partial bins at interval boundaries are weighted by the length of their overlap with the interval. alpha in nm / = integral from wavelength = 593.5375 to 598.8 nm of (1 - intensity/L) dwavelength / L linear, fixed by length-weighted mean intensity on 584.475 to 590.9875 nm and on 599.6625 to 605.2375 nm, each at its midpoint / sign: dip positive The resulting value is -0.306 nm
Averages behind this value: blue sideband 11.8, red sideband 12.3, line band 12.8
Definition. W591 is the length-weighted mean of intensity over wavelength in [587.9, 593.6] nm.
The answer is 11.6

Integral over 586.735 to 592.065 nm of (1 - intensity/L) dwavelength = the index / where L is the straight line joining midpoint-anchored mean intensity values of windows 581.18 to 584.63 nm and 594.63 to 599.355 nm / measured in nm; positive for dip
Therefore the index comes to 0.34 nm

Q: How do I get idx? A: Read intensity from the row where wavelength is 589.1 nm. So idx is 11.57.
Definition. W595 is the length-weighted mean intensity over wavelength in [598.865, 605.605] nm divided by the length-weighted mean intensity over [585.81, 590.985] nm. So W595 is 1.06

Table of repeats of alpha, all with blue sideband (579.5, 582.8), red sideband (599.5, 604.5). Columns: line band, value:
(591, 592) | 0.05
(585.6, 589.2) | -0.23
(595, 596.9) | -0.18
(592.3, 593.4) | -0.10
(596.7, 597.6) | -0.12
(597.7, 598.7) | -0.03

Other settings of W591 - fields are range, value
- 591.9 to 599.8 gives 12.6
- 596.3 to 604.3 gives 12.5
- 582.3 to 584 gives 11.3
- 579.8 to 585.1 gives 11.3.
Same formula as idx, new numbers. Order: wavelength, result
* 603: 11.99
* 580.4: 9.668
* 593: 12.78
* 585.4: 13.22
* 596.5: 13.71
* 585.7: 13.06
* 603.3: 12.2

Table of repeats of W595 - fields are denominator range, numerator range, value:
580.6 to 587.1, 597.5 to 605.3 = 1.05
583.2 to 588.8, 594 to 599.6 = 1.04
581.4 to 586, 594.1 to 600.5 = 1.04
